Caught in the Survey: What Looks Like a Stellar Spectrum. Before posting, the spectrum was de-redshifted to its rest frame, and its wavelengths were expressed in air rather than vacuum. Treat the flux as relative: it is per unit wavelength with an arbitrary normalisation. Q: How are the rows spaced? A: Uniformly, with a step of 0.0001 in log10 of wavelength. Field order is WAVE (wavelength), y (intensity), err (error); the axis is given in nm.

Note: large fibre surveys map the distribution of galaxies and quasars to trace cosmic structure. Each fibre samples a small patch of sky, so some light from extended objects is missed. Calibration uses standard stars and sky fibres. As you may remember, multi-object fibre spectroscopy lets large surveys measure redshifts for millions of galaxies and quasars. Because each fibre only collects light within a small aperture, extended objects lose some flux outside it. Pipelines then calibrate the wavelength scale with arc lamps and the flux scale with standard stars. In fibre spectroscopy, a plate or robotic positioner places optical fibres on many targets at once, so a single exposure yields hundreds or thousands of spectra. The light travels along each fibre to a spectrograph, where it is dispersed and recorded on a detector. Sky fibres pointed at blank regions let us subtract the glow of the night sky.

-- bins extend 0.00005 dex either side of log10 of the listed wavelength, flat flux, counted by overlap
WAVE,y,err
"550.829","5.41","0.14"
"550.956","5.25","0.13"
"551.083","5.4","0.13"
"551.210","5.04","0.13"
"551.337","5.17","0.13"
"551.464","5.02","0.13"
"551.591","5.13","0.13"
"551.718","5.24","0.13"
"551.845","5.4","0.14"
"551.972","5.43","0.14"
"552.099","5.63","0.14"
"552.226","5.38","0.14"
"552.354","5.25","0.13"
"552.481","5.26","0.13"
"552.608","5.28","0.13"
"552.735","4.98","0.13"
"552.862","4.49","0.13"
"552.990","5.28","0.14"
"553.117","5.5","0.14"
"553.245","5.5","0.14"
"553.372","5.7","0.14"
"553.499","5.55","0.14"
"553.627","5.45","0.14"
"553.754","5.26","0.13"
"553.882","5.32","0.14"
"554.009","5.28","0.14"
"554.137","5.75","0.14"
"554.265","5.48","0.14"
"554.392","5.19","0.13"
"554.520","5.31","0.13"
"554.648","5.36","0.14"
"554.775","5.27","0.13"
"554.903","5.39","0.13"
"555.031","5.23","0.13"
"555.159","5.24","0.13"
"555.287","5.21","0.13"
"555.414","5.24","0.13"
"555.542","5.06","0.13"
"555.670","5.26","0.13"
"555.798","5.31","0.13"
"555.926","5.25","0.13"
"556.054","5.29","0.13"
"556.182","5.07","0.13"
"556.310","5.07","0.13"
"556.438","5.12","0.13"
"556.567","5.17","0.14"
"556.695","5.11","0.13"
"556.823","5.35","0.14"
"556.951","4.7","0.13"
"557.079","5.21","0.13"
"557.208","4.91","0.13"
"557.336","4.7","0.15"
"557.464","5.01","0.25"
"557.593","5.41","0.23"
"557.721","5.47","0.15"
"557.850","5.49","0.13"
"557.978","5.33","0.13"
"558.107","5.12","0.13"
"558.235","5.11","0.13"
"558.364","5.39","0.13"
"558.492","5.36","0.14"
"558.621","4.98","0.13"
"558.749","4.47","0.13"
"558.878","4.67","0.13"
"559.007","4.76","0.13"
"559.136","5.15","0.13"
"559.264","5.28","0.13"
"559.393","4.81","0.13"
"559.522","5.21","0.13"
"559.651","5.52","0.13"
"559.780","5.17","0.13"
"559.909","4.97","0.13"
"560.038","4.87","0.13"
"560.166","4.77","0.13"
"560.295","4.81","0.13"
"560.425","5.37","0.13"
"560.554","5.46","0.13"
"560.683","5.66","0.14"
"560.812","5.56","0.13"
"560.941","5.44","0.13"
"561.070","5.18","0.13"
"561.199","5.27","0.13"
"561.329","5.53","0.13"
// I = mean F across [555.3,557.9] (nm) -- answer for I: 5.16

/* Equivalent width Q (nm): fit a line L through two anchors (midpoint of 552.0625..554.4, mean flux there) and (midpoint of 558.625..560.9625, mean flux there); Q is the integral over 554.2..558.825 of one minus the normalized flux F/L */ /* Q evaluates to 0.03 nm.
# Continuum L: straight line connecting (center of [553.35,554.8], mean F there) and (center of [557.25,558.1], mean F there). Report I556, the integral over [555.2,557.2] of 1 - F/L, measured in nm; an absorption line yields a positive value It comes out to 0.05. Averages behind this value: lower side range 5.41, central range 5.16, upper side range 5.22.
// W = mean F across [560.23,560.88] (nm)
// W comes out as 5.37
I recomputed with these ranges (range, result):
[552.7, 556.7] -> 5.28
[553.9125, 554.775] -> 5.39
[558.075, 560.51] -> 5.04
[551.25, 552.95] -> 5.2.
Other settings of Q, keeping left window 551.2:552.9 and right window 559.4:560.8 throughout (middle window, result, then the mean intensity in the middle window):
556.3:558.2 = 0.016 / 5.15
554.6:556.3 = -0.014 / 5.24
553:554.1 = -0.051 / 5.45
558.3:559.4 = 0.040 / 5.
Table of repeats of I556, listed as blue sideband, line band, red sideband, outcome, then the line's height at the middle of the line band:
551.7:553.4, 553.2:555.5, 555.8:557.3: -0.067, 5.22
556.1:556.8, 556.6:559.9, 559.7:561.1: 0.037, 5.16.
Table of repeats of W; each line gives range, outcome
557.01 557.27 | 5.05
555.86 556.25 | 5.2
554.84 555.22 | 5.28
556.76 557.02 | 5.04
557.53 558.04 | 5.43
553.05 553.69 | 5.54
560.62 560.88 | 5.61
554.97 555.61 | 5.2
